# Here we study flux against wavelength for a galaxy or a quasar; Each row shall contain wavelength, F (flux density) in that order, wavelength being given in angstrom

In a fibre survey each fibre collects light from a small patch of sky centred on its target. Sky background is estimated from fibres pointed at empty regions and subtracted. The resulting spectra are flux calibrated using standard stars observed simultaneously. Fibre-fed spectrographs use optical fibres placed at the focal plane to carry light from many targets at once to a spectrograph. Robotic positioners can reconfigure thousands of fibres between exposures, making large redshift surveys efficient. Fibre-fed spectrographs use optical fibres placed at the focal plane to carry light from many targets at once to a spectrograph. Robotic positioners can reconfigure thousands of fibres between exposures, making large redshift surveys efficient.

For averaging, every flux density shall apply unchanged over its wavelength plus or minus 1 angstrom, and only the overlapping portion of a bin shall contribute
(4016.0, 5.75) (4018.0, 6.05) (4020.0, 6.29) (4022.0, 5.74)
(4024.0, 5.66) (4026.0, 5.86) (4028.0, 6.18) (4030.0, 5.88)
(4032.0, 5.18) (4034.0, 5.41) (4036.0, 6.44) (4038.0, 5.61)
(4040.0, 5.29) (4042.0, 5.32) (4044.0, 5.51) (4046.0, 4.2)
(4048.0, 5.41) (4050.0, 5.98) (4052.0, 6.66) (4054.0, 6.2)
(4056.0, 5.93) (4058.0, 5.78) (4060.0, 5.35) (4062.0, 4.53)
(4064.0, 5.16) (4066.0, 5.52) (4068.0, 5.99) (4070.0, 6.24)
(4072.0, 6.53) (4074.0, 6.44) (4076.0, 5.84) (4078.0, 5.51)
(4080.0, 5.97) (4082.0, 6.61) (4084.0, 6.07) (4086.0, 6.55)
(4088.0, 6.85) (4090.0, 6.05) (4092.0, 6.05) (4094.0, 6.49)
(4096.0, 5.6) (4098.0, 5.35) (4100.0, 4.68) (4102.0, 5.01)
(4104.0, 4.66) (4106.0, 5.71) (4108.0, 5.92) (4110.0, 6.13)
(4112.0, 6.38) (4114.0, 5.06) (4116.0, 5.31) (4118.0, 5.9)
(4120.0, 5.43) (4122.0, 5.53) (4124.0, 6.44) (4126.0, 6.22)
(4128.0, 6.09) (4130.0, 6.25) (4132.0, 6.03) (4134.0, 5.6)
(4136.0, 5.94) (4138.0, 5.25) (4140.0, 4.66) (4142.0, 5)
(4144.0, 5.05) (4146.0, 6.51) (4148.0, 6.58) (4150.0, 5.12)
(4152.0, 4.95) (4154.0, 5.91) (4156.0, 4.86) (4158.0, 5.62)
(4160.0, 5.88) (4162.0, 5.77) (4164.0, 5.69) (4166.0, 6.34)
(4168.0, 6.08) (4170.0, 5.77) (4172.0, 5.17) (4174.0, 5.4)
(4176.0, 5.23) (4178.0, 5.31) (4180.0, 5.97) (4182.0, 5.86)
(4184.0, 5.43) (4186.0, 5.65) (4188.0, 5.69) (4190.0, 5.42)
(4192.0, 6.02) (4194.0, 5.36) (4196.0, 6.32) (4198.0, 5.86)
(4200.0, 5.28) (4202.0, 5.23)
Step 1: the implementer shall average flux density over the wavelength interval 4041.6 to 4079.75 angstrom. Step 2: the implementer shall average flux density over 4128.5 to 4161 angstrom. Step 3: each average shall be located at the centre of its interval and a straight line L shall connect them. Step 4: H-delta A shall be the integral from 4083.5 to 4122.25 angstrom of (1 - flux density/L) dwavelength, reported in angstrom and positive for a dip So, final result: -0.6 angstrom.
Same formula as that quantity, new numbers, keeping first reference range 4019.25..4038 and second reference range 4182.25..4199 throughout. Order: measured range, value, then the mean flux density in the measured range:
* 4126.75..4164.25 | 0.87 angstrom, 5.62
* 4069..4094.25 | -1.93 angstrom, 6.24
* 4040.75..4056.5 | 0.49 angstrom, 5.64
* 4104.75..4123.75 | 0.17 angstrom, 5.72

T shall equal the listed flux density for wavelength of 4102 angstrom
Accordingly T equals 5.01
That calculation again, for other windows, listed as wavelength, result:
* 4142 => 5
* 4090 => 6.05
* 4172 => 5.17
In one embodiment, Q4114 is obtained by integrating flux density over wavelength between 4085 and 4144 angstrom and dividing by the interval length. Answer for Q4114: 5.72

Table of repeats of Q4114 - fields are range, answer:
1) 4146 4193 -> 5.66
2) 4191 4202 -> 5.72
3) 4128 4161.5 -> 5.59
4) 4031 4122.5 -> 5.73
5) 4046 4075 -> 5.78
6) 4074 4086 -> 6.08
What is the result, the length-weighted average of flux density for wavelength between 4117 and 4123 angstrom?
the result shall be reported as 5.62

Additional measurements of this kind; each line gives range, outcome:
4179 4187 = 5.73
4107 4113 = 6.14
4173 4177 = 5.32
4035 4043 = 5.67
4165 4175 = 5.75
